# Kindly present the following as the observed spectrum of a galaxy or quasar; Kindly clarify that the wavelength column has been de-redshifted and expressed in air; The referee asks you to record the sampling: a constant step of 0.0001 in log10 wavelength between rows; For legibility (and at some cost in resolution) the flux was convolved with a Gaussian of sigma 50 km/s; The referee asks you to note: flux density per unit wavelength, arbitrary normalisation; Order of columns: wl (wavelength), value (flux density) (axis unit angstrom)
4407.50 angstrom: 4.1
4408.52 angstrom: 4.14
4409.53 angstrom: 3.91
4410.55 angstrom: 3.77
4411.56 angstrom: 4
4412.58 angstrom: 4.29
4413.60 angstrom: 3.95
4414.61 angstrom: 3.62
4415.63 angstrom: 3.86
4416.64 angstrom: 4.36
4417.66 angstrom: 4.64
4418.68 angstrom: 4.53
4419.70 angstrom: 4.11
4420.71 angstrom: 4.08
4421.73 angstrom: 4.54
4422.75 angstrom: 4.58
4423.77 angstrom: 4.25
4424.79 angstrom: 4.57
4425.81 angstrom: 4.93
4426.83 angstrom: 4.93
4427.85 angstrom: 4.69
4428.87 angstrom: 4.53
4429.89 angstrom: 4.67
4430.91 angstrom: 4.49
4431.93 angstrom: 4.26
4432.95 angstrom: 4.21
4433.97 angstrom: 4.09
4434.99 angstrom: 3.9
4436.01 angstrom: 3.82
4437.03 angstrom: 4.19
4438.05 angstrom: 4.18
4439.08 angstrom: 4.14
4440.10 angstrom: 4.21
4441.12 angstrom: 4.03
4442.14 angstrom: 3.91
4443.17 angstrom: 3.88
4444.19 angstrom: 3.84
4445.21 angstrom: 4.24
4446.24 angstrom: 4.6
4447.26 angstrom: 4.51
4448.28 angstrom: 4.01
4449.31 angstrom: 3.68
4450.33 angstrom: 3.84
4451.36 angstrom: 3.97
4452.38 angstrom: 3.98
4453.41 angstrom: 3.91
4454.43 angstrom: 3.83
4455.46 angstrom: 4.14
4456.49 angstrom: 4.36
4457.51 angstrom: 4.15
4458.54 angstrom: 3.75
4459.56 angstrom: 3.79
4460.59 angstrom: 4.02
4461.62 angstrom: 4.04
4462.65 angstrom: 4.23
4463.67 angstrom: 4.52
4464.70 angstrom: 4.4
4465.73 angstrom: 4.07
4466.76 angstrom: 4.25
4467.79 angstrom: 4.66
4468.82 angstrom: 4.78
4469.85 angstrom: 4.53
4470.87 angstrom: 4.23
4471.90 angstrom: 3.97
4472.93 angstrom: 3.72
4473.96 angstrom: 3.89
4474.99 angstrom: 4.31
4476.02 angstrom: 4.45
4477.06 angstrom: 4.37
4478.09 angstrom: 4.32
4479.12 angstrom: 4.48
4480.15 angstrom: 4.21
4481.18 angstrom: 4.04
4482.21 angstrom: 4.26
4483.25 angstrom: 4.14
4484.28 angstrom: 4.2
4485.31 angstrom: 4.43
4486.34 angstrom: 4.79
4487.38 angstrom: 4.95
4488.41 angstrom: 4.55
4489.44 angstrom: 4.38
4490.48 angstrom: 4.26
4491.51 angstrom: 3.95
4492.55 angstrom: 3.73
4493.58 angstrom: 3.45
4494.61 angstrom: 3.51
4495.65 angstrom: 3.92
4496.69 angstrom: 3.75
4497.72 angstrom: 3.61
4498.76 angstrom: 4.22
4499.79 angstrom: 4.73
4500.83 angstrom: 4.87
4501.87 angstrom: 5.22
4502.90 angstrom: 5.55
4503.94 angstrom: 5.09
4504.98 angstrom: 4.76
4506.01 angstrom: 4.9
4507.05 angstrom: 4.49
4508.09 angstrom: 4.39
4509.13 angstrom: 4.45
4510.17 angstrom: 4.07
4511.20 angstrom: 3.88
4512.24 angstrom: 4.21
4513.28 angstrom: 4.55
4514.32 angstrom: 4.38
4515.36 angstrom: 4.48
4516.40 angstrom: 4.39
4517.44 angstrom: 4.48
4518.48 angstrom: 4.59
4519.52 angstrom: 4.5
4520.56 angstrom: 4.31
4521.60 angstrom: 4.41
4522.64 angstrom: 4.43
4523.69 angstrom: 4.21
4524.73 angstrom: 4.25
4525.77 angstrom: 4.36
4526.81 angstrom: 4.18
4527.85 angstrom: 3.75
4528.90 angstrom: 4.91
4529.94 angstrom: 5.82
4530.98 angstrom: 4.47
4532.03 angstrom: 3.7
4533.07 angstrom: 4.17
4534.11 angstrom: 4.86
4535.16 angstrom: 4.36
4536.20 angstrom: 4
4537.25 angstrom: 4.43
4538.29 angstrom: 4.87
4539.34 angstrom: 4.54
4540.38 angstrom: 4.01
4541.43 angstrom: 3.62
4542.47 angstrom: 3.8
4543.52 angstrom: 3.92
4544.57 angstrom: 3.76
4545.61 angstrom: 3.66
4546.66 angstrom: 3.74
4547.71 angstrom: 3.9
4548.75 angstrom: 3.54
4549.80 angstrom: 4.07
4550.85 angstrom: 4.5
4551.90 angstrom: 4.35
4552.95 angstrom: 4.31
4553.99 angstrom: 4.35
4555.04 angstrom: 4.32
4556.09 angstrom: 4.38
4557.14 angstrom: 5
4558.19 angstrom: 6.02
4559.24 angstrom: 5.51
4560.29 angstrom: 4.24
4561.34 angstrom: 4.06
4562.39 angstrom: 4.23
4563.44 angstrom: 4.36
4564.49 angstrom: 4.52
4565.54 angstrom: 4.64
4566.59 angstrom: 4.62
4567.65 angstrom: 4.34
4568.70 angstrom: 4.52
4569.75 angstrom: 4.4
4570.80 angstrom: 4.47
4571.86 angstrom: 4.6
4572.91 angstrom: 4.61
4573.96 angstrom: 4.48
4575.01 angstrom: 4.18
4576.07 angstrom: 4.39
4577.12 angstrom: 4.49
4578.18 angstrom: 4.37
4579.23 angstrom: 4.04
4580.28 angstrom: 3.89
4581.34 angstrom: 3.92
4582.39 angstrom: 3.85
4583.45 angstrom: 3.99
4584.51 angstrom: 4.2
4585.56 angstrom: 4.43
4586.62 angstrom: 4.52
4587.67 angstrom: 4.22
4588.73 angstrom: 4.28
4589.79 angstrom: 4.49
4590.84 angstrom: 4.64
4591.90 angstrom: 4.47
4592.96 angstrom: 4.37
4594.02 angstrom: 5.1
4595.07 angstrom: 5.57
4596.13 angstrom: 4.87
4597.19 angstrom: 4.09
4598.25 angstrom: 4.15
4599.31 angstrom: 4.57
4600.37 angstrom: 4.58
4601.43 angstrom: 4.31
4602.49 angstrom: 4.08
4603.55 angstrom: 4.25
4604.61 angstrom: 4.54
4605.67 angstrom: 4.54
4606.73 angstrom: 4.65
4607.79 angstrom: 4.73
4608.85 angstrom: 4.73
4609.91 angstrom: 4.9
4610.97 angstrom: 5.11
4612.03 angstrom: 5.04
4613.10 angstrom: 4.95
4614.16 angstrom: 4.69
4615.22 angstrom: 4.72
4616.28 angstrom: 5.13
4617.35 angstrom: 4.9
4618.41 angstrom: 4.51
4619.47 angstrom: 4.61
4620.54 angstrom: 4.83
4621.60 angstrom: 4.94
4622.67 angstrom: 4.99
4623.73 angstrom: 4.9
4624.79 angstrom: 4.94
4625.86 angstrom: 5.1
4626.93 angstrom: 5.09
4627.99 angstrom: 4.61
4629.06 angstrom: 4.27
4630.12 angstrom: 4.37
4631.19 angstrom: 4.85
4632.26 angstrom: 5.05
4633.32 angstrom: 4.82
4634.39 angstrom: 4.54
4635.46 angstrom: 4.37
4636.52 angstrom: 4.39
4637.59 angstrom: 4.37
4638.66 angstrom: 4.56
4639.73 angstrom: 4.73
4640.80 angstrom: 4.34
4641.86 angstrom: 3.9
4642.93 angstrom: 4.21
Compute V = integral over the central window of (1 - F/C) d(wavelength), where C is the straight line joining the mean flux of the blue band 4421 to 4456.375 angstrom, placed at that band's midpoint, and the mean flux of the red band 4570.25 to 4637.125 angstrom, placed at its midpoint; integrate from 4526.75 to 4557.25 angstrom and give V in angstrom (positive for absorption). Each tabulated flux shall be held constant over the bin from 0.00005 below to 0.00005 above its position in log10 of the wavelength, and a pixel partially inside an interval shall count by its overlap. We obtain 1.4 angstrom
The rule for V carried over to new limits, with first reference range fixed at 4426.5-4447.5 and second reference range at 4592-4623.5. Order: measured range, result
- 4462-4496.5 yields 1.0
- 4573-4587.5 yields 1.3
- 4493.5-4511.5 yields 0.0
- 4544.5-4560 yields 0.6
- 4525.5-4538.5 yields 0.2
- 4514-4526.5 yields 0.2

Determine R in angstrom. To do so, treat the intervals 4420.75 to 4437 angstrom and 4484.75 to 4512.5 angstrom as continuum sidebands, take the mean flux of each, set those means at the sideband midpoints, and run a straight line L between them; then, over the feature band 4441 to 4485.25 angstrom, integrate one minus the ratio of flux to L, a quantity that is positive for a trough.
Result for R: 2.4 angstrom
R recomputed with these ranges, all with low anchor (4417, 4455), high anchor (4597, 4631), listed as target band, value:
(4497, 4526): -0.4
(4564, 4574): 0.1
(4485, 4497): 0.6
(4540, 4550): 1.6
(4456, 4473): 0.4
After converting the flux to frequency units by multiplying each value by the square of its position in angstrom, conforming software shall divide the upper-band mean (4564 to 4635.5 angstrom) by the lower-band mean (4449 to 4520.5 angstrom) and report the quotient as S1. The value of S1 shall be 1.1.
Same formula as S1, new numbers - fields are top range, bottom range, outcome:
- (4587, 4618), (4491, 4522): 1.11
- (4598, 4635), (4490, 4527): 1.14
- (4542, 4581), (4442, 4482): 1.09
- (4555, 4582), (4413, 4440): 1.11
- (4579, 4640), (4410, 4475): 1.18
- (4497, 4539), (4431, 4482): 1.11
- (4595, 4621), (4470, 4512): 1.14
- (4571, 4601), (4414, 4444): 1.10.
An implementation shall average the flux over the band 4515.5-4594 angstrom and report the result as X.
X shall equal 4.35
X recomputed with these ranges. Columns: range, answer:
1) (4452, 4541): 4.32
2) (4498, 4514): 4.61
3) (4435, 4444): 4.03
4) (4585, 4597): 4.62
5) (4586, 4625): 4.67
